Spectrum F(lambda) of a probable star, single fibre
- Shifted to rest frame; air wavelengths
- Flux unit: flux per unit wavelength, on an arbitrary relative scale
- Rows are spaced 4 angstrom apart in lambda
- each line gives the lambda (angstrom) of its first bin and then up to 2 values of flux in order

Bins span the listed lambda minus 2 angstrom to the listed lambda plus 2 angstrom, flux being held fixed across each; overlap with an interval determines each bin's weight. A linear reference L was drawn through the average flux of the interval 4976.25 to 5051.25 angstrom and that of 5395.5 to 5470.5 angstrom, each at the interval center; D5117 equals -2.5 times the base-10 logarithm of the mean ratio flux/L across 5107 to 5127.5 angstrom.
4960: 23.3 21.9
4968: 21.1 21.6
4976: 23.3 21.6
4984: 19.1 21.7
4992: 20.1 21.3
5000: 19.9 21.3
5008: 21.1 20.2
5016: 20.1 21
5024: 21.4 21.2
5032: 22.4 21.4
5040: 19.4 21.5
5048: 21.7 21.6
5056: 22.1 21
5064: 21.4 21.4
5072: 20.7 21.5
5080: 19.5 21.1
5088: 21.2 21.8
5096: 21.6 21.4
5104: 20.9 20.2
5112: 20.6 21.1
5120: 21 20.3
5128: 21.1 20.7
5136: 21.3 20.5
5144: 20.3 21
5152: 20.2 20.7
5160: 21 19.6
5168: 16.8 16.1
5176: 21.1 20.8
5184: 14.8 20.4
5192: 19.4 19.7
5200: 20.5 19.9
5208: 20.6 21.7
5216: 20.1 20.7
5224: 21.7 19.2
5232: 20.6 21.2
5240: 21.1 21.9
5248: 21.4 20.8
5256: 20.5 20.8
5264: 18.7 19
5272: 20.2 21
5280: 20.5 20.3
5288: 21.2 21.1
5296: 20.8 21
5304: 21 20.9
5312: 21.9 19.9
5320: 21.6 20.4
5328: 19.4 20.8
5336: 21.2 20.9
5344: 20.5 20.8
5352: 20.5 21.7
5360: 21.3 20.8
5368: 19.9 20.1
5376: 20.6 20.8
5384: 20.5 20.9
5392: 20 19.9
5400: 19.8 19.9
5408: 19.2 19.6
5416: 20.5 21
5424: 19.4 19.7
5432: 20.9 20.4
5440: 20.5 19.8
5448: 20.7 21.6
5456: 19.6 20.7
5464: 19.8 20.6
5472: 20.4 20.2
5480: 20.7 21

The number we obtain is 0.00 mag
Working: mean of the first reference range 21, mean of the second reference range 20.2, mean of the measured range 20.7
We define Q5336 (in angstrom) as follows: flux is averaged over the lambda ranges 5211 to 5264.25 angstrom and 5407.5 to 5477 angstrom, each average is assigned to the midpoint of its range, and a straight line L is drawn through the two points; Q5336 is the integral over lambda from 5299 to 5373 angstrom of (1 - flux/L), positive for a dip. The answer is -0.8 angstrom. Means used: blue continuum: 20.8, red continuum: 20.3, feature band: 20.8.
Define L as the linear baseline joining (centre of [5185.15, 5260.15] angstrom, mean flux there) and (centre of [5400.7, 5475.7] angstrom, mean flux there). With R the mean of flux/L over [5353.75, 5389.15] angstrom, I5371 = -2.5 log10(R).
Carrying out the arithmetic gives -0.02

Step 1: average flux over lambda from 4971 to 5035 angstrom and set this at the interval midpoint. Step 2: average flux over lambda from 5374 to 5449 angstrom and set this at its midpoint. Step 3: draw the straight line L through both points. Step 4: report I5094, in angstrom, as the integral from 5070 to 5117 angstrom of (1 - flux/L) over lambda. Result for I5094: -0.2 angstrom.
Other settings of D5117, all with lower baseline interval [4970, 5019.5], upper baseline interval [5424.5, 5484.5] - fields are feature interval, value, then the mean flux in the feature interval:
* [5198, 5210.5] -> 0.02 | 20.4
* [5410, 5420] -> 0.01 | 20.2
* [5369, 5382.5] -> 0.00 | 20.5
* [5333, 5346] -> -0.02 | 20.9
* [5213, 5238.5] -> 0.00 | 20.6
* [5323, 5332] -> 0.03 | 20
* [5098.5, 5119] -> 0.00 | 20.8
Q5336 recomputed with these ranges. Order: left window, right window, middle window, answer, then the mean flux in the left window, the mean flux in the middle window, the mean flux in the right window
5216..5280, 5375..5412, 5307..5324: -0.5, 20.6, 21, 20.1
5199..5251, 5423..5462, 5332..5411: 0.1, 20.8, 20.5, 20.4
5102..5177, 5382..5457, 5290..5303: -0.5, 20.2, 21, 20.2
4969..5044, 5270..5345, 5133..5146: 0.1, 21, 20.7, 20.8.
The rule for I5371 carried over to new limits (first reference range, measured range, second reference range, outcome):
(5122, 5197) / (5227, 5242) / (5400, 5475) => -0.04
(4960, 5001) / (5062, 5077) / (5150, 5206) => -0.04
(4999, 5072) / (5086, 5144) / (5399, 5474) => 0.00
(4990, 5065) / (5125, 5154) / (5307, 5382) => 0.01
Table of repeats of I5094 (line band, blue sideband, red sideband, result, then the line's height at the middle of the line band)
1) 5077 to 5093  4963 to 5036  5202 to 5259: 0.1 angstrom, 21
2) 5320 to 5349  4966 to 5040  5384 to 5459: -0.4 angstrom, 20.4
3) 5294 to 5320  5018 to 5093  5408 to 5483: -0.4 angstrom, 20.6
